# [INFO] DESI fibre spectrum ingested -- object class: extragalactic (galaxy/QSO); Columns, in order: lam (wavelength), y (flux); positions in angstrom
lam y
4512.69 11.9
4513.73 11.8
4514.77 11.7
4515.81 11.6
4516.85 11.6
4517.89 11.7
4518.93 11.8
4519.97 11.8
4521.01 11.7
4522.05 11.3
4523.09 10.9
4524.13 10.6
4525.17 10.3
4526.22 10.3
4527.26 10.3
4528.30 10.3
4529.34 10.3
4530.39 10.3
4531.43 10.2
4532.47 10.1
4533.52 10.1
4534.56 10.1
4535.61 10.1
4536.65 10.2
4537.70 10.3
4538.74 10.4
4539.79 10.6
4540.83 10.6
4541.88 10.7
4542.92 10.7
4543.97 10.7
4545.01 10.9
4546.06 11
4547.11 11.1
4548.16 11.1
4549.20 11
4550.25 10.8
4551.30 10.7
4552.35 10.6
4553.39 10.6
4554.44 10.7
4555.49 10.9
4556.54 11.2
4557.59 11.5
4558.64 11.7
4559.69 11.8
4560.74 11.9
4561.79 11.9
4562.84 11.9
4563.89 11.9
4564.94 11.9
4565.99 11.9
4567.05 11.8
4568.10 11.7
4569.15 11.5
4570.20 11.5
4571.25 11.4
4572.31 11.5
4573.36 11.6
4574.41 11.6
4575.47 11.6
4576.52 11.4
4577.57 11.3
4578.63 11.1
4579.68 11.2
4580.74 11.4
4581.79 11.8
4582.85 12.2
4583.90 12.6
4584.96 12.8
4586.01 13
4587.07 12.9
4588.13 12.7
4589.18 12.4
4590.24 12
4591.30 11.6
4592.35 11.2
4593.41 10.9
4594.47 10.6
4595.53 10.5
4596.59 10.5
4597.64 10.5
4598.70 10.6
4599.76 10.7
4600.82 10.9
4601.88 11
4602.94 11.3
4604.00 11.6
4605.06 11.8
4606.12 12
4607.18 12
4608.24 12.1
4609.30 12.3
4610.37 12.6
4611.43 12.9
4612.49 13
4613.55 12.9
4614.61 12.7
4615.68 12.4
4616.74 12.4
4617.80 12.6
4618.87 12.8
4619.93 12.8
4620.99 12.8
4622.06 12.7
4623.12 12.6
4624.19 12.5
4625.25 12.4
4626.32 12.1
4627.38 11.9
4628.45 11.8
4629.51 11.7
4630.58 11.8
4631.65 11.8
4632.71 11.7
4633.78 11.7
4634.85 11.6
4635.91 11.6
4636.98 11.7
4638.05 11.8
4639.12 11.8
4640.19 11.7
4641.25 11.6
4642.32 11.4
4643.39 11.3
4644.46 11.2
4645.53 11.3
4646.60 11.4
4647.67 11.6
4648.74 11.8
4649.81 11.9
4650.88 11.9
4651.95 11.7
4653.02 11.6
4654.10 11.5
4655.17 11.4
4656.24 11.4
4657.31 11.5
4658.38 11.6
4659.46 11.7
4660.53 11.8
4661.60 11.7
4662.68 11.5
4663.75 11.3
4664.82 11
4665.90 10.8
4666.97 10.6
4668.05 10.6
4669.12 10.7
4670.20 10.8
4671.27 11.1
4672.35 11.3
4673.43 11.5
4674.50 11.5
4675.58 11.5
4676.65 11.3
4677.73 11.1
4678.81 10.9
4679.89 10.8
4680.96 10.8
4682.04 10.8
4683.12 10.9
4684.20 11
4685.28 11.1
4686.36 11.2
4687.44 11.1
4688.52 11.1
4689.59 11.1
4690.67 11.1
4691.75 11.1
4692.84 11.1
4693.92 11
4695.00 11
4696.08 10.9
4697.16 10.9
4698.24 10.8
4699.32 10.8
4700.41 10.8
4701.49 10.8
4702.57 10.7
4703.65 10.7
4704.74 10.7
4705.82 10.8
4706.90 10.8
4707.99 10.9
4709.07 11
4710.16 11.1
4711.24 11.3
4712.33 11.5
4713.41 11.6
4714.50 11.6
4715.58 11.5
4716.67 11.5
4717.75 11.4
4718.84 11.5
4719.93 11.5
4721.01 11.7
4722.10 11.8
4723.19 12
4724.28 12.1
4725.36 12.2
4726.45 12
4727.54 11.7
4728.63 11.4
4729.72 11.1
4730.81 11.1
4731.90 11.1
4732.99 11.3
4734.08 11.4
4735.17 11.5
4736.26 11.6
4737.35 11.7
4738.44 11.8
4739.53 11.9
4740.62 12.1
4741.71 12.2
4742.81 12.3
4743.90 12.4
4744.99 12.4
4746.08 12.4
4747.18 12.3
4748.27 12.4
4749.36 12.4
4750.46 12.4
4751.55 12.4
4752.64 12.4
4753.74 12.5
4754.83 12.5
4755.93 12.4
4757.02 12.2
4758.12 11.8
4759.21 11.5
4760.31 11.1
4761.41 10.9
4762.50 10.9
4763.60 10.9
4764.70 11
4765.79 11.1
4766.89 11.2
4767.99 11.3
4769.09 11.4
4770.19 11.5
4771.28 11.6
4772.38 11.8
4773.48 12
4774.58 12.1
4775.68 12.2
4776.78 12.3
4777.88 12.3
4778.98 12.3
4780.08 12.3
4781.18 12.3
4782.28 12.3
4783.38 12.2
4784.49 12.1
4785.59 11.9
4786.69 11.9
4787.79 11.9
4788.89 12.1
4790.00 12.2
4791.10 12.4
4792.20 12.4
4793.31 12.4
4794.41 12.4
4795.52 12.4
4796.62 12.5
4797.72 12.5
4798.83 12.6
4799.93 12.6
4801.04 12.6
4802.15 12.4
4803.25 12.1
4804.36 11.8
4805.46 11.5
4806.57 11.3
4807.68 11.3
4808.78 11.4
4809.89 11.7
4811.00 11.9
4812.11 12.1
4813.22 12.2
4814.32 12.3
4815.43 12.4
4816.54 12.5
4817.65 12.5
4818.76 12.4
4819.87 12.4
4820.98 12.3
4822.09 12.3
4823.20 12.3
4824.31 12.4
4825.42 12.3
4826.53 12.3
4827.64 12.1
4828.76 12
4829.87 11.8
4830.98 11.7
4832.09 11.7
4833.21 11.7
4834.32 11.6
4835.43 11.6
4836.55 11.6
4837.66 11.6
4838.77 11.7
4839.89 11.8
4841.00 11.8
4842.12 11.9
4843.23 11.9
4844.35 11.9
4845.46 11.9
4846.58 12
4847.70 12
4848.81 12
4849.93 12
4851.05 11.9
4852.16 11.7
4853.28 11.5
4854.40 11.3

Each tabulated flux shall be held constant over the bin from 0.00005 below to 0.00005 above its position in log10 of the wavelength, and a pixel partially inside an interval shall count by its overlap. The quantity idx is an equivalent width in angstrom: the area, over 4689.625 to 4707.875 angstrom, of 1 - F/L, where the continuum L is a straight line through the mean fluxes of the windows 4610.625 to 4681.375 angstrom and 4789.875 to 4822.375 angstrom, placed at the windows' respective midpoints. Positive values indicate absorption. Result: 1.5 angstrom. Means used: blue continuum 11.7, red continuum 12.2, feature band 10.9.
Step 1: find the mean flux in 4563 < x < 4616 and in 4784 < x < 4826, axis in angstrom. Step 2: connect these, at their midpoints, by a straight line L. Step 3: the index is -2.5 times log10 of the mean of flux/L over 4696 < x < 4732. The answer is 0.07 mag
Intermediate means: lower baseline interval 11.7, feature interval 11.3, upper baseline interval 12.2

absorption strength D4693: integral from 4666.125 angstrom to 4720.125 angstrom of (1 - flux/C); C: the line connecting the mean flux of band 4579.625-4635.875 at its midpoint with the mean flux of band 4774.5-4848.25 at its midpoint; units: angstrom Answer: 4.3 angstrom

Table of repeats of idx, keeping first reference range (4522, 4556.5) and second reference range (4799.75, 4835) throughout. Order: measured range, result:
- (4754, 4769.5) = 0.38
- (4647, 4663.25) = -0.65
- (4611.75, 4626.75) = -2.23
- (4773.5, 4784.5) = -0.36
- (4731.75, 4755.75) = -0.88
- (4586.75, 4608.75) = -1.06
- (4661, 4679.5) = 0.23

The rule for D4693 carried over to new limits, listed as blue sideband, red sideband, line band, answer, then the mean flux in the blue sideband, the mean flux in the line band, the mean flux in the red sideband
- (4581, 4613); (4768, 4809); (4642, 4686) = 2.2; 11.8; 11.3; 12.1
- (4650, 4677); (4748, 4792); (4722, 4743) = 0.0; 11.3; 11.7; 11.9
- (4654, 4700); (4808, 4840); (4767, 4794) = -0.6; 11.1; 12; 12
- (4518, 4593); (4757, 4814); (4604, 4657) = -2.5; 11.2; 12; 11.9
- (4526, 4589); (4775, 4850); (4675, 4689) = 0.7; 11.2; 11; 12.1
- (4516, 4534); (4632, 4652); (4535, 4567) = -0.2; 10.8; 11.1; 11.6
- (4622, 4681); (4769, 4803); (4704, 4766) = 1.4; 11.5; 11.7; 12.2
